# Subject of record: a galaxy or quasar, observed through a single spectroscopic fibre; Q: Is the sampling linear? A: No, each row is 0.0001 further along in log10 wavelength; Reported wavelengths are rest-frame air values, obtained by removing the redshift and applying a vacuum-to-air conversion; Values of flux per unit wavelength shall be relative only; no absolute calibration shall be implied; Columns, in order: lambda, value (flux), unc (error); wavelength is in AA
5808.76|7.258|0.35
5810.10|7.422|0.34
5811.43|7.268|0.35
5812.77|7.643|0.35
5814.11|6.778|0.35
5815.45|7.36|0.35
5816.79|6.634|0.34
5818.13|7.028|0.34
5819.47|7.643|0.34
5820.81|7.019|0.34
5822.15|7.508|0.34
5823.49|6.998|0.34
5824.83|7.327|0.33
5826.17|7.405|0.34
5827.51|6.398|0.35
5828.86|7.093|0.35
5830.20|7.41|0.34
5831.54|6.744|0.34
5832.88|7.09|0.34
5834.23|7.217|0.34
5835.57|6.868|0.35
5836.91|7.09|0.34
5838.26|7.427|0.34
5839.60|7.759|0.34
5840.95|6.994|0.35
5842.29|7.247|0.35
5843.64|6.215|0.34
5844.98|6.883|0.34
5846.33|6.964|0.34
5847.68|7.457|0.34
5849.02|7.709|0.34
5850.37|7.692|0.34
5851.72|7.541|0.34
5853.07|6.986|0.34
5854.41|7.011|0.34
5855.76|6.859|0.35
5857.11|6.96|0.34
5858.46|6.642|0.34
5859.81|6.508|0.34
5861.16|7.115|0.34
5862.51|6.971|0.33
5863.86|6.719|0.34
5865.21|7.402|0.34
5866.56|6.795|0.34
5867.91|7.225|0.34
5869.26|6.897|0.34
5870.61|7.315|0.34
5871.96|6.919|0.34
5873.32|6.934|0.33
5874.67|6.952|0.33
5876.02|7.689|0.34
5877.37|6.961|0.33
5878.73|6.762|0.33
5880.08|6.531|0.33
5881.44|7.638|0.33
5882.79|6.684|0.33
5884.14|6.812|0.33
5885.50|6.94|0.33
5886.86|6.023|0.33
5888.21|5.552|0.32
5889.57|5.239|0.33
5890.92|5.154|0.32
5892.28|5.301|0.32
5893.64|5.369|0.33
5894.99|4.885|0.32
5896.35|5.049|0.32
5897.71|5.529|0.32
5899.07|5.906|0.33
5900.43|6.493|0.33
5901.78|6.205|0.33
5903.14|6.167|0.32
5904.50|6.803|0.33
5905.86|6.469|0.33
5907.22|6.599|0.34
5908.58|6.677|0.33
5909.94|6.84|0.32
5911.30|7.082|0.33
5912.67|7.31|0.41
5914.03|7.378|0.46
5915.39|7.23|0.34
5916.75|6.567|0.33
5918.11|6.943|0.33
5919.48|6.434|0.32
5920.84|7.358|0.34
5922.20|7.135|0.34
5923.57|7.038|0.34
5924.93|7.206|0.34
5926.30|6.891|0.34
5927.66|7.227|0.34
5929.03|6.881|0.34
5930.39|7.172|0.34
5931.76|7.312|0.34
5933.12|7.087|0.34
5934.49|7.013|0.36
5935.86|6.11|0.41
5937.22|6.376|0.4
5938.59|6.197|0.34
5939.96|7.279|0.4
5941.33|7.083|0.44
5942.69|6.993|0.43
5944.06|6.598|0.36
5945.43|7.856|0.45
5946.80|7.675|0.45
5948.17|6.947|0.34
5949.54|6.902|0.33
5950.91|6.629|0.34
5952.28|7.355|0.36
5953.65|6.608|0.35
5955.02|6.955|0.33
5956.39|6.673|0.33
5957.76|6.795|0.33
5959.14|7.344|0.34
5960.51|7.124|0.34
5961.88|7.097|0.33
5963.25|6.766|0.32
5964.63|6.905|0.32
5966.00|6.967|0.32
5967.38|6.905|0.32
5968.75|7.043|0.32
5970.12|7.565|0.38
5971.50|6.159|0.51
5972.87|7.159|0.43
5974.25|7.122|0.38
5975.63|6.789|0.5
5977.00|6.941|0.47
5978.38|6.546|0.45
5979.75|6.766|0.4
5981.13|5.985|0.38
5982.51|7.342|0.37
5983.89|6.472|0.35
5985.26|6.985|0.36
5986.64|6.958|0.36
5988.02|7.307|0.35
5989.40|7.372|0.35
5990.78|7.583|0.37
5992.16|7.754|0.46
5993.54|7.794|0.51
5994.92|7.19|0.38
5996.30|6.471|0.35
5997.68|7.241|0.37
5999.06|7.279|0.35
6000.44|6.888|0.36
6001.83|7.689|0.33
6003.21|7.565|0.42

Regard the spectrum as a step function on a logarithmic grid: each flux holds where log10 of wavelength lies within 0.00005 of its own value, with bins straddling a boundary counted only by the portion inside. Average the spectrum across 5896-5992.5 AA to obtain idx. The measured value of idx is 6.88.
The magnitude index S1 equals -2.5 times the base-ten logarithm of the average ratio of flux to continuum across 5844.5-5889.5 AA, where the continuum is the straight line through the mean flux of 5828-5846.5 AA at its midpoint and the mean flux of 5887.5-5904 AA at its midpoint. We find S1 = -0.10 mag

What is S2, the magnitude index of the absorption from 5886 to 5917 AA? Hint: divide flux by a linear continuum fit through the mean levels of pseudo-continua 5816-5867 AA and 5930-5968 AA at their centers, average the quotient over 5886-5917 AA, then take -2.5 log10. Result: 0.14 mag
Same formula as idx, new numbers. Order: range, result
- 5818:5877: 7.11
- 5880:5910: 6.1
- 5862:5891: 6.76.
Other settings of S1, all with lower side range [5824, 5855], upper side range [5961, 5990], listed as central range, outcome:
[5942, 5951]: -0.02 mag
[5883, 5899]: 0.24 mag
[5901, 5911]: 0.08 mag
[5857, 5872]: 0.02 mag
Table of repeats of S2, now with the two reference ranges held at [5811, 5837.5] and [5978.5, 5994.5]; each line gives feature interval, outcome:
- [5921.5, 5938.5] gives 0.028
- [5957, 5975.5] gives 0.018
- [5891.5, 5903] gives 0.257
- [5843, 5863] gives 0.013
